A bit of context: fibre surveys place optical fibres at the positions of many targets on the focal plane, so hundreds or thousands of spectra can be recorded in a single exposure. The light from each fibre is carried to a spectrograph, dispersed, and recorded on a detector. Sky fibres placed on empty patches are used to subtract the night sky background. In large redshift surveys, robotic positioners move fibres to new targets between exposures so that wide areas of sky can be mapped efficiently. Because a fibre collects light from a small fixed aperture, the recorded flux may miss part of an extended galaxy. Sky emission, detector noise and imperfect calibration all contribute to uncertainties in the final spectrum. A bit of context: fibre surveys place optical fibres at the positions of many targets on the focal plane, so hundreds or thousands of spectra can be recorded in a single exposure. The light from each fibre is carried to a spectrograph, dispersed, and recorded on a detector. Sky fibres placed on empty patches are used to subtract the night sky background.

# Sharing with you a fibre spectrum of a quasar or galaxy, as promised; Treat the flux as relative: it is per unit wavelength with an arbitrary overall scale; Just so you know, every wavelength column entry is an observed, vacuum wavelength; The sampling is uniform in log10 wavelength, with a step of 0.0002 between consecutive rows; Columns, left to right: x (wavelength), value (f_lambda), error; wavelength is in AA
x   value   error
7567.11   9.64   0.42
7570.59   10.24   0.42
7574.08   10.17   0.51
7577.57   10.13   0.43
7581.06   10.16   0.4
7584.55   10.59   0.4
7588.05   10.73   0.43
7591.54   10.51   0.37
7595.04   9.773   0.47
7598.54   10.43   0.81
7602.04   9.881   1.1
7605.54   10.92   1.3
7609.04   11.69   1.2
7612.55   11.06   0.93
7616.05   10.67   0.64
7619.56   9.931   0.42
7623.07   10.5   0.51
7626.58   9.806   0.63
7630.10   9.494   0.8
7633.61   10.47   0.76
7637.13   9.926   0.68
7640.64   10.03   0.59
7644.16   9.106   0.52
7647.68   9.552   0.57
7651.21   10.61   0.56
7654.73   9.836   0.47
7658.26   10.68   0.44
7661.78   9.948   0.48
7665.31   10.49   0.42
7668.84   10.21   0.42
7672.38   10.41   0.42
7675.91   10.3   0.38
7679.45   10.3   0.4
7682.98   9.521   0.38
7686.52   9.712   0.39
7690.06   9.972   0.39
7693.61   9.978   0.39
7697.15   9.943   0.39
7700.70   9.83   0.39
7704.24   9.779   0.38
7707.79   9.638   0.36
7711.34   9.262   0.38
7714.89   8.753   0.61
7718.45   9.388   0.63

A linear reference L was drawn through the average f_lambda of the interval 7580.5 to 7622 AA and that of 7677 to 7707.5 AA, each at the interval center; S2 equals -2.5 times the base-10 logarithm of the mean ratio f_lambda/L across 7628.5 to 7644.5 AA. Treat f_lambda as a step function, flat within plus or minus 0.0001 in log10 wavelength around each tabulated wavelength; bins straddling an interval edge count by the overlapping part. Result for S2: 0.04 mag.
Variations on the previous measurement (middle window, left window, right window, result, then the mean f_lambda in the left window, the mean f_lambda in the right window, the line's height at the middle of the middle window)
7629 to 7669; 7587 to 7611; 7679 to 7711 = 0.01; 10.6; 9.81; 10.2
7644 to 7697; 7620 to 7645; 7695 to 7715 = -0.03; 9.94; 9.61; 9.77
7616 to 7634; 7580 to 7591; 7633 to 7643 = 0.01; 10.5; 10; 10.2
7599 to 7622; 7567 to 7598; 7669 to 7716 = -0.06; 10.3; 9.83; 10.1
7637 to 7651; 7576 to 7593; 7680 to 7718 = 0.03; 10.4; 9.65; 10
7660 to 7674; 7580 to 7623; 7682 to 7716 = -0.03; 10.5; 9.66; 9.95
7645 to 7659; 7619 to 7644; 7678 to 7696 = -0.01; 9.97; 9.89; 9.94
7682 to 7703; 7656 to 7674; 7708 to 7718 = -0.02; 10.3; 9.15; 9.66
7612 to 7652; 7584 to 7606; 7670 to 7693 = 0.02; 10.4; 10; 10.2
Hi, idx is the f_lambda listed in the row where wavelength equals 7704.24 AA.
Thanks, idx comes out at 9.779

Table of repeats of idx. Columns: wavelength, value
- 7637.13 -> 9.926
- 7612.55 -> 11.06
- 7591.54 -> 10.51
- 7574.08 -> 10.17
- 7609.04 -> 11.69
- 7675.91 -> 10.3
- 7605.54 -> 10.92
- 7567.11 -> 9.64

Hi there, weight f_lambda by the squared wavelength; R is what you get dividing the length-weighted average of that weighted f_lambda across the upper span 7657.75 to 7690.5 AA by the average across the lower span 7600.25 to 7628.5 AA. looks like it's 0.98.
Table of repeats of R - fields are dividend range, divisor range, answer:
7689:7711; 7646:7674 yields 0.97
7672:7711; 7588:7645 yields 0.98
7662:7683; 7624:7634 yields 1.05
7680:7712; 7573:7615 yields 0.96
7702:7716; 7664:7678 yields 0.92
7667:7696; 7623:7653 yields 1.03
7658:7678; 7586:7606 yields 1.02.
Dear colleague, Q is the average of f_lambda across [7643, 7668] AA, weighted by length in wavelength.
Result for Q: 10.1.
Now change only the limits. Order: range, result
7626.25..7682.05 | 10.1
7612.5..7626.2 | 10.4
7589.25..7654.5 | 10.2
